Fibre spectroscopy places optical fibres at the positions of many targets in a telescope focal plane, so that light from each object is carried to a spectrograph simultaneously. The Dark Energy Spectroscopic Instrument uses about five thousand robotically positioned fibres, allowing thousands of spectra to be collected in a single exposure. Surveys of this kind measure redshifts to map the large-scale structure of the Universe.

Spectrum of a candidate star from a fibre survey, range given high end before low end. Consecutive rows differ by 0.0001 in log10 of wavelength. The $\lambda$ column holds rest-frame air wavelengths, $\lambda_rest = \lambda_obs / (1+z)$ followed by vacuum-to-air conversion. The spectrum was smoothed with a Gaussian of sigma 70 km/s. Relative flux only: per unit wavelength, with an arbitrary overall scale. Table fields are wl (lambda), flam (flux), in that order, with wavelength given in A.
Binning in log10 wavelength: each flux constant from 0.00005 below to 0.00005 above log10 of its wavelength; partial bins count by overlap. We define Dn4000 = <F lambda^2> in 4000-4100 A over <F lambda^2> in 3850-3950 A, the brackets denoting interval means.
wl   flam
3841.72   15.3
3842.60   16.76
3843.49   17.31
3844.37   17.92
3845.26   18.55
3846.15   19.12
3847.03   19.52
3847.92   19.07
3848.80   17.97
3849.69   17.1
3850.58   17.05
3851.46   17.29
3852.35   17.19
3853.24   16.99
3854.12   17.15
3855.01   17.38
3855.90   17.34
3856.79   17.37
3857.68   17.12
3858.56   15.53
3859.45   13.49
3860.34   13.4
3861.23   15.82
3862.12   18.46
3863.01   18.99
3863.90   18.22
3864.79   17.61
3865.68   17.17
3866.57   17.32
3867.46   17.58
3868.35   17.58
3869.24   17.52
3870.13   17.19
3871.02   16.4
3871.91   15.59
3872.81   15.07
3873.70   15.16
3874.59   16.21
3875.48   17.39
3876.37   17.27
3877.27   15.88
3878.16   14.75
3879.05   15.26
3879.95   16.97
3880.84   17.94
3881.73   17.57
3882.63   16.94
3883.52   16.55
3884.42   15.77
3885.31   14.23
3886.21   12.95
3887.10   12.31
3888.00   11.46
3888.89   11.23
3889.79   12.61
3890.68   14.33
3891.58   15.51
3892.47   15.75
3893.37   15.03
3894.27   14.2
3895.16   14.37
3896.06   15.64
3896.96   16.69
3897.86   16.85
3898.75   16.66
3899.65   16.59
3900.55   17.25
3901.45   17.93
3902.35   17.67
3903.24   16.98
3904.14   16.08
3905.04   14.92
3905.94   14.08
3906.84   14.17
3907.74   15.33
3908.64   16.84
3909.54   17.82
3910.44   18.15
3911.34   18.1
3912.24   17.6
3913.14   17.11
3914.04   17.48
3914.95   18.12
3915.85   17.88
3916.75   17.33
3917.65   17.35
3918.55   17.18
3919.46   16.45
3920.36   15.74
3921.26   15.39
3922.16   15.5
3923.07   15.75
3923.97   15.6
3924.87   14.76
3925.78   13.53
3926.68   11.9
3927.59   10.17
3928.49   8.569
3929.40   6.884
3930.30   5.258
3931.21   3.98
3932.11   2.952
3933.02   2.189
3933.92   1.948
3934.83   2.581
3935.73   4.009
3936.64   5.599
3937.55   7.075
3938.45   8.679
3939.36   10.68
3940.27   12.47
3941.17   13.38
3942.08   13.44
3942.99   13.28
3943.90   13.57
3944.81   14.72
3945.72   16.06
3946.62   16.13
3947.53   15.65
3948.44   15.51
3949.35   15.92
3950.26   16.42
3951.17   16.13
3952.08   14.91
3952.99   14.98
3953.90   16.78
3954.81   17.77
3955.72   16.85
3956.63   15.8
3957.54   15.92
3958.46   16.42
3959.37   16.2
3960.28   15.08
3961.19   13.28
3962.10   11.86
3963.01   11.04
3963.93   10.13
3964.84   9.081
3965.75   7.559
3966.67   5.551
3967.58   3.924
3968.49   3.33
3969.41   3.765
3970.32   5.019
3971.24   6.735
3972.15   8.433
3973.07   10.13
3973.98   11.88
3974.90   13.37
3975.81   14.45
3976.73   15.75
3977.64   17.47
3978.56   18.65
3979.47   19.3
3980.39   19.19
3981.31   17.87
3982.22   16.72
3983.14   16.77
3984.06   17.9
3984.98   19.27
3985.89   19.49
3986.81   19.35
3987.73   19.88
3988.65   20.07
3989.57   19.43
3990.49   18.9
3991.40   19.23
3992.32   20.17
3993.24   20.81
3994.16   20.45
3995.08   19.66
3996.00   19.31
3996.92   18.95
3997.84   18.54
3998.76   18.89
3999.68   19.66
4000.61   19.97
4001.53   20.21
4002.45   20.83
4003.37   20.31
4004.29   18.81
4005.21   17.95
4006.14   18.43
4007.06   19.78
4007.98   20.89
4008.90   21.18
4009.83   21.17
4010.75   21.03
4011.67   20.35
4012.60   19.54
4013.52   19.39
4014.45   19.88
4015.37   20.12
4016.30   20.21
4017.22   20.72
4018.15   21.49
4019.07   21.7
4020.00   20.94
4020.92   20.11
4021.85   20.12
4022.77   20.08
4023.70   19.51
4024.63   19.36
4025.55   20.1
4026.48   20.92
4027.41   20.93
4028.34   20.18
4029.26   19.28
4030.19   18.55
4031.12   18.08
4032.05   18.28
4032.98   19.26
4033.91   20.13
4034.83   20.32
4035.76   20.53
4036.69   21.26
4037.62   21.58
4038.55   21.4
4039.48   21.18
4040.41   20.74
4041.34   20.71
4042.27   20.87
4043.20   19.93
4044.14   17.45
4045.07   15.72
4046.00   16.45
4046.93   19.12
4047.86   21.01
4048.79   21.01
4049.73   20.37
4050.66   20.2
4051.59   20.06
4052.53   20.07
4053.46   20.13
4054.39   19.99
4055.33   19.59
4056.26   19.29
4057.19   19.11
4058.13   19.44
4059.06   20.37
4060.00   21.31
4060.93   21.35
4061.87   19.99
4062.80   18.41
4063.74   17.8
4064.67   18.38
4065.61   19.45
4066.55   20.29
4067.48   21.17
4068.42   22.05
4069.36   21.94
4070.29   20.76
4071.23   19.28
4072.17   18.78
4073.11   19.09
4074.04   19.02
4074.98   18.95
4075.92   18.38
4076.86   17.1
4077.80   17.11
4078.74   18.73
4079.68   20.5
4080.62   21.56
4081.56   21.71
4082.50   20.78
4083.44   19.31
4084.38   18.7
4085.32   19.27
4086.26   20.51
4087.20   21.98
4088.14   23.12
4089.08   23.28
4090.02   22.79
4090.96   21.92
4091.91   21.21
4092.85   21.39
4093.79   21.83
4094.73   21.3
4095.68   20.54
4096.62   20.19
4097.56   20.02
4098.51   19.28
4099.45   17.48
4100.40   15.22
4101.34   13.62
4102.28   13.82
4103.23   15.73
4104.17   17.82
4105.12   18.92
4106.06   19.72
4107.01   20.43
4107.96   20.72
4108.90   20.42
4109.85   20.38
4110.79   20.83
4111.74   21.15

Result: 1.5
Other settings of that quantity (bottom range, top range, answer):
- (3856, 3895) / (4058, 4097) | 1.42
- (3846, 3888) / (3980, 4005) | 1.24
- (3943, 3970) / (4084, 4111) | 1.62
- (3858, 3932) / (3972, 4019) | 1.28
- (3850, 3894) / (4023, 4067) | 1.34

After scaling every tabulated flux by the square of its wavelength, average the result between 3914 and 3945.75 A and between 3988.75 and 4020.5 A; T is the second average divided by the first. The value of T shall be 1.81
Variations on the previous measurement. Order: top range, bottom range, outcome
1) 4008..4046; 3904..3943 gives 1.69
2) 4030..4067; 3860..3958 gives 1.45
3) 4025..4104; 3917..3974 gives 1.82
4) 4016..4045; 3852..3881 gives 1.31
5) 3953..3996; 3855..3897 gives 0.98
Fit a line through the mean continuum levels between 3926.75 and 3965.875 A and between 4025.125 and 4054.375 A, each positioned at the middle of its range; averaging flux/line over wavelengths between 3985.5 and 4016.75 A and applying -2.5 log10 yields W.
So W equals -0.20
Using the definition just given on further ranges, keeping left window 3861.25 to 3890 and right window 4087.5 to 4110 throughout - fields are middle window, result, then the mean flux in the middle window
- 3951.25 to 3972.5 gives 0.458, 11.4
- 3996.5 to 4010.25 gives -0.091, 19.7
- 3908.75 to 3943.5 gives 0.349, 12.2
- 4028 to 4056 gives -0.059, 19.8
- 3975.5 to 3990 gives -0.029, 18.3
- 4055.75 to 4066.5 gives -0.030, 19.6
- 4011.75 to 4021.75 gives -0.116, 20.4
